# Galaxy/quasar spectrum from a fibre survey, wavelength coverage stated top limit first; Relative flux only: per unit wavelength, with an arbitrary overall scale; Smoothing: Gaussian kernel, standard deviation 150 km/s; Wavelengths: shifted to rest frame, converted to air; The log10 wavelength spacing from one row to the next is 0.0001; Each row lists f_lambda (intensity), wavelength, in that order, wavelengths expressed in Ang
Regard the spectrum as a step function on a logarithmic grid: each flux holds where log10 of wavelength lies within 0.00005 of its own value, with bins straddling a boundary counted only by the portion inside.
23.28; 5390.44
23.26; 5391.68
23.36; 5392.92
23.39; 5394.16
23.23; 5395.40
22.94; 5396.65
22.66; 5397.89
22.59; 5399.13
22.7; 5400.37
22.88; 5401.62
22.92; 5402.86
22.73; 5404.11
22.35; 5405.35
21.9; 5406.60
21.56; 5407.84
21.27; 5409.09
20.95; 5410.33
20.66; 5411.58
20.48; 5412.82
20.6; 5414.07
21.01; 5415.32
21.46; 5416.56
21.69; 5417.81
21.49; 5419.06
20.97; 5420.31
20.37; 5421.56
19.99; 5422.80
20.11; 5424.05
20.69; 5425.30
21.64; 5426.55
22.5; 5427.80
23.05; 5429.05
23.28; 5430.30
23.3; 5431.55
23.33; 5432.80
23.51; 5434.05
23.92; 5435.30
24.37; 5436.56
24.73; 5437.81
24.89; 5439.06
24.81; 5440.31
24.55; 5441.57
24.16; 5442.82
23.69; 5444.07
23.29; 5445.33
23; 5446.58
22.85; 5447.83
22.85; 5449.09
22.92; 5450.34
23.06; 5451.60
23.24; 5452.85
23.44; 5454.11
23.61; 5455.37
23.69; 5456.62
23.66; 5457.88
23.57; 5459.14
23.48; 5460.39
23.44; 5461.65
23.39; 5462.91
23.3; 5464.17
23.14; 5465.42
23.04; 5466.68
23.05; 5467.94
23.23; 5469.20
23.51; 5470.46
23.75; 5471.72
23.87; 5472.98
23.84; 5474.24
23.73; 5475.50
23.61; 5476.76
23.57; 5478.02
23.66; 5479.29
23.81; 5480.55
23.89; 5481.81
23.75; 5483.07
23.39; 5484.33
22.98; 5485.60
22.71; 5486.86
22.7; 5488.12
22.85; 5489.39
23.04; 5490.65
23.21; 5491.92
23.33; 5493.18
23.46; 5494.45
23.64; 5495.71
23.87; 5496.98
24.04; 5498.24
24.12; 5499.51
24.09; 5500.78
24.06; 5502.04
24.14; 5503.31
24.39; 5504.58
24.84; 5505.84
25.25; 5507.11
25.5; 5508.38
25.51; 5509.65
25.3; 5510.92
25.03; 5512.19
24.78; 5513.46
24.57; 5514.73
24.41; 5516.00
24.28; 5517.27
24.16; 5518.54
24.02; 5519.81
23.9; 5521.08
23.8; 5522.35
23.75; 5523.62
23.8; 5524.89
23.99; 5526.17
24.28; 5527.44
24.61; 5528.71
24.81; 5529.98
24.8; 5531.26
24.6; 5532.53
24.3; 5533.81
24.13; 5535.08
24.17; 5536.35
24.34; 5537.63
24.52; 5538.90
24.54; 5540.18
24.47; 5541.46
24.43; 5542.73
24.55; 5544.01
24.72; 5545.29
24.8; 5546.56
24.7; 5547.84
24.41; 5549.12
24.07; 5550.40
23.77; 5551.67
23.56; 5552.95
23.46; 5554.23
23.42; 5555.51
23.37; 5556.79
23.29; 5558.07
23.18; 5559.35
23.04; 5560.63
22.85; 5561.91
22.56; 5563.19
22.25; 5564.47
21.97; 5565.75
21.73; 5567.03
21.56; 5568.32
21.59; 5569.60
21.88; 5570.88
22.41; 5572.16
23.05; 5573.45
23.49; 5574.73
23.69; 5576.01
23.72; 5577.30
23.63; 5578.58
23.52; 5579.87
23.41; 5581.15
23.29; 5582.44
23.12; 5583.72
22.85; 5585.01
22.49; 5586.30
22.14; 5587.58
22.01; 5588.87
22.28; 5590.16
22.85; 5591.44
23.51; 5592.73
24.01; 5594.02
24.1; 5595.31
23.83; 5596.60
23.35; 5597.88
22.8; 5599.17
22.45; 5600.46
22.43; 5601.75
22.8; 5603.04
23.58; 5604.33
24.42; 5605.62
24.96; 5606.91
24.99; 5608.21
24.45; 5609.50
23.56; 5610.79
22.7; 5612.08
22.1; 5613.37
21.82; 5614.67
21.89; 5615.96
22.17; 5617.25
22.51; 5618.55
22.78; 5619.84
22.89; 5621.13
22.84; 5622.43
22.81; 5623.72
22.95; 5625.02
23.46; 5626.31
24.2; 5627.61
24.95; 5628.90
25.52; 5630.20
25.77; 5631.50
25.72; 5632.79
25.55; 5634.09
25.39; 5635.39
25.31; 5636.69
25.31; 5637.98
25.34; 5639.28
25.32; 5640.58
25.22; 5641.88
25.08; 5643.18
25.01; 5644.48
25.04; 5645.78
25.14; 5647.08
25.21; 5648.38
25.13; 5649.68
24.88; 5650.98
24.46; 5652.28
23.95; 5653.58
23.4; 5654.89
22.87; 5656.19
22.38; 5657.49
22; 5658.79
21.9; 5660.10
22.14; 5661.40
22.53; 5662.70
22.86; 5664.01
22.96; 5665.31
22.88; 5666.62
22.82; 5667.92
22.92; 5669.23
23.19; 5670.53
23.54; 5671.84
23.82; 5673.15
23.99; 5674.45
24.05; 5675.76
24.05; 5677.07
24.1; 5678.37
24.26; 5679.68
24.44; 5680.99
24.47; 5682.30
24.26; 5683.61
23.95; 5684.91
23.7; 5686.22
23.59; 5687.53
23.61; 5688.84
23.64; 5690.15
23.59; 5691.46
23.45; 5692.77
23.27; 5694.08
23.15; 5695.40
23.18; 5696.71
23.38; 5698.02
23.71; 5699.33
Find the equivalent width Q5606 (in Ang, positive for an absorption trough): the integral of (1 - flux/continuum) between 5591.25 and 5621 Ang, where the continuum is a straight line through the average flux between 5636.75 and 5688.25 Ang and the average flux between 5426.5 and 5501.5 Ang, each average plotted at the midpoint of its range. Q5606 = 0.7 Ang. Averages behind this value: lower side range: 23.5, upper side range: 23.9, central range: 23.2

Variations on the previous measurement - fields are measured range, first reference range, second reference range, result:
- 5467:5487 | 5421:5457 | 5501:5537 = 0.2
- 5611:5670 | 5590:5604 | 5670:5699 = -0.8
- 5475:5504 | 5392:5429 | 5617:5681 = -1.3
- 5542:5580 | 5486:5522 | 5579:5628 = 0.4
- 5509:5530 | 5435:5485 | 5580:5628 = -0.9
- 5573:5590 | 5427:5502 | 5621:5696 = 0.5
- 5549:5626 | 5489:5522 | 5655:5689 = 2.5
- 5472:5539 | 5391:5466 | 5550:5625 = -3.5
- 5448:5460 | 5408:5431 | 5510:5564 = -0.7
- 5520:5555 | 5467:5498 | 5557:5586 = -1.8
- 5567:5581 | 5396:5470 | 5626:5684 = 0.5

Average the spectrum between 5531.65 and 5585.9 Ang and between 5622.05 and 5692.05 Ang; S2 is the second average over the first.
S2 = 1.02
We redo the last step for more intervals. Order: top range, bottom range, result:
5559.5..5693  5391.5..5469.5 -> 1.04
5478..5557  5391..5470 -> 1.06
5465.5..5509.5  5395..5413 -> 1.07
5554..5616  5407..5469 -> 1.02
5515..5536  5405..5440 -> 1.10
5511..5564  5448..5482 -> 1.03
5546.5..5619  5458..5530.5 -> 0.97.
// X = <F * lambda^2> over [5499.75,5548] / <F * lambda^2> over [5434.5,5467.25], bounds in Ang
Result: 1.06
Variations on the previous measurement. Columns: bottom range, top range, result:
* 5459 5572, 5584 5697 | 1.04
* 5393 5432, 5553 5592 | 1.11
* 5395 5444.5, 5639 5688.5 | 1.16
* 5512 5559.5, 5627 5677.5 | 1.04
